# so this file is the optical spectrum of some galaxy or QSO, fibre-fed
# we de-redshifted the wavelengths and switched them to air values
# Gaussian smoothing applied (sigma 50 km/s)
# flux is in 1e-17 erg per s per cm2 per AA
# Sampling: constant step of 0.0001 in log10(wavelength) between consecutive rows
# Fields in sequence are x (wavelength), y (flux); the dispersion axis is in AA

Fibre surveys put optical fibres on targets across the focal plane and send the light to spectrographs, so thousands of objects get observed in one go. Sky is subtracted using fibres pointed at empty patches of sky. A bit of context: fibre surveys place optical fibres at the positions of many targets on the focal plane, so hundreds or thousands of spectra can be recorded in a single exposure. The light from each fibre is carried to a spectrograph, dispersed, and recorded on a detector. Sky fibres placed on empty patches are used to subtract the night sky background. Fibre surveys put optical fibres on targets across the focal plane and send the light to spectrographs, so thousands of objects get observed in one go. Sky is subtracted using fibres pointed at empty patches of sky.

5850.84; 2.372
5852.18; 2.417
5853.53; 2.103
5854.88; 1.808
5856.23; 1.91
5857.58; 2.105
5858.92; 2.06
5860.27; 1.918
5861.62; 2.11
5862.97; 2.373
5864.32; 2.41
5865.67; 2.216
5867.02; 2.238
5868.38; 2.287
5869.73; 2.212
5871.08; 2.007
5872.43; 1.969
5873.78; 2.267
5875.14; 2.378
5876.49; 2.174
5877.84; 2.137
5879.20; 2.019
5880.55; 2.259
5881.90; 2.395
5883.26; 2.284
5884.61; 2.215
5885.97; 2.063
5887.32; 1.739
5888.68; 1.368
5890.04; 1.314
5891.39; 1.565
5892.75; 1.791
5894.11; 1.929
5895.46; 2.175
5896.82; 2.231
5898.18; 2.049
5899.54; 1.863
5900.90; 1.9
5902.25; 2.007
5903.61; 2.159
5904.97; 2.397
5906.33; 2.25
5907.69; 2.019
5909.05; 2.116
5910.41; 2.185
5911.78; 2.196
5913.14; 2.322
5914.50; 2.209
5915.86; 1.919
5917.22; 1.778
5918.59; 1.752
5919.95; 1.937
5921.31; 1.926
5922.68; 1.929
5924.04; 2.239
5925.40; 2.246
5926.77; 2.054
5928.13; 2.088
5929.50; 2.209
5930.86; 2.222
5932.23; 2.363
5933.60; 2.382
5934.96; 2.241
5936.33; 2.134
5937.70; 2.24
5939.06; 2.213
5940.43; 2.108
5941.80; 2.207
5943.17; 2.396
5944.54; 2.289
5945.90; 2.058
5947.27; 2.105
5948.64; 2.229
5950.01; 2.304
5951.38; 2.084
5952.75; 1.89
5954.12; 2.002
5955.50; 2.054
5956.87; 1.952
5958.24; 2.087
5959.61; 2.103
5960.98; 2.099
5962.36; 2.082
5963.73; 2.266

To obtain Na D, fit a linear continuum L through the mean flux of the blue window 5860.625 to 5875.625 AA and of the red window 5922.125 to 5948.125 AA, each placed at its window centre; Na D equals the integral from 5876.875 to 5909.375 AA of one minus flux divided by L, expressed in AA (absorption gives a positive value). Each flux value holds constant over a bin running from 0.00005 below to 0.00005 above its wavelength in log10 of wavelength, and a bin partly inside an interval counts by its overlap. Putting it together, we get 2.9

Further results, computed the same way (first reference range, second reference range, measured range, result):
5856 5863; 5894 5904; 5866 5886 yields -1.4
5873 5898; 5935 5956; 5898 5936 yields -0.3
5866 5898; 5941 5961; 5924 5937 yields -0.7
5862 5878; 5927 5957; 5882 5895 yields 2.2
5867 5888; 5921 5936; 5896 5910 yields 0.4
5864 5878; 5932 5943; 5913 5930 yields 1.5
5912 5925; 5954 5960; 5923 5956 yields -2.5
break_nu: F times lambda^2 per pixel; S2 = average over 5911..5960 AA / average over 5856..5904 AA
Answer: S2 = 1.05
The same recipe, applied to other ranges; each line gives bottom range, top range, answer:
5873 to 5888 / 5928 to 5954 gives 1.03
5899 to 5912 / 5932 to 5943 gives 1.07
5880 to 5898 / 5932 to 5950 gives 1.16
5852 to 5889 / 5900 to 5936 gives 1.01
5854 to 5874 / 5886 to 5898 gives 0.85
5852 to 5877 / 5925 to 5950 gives 1.05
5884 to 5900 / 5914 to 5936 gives 1.14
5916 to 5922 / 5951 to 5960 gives 1.10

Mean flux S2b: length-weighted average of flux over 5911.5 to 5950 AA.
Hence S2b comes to 2.15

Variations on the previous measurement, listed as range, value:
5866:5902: 2.03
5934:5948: 2.2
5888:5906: 1.91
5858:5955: 2.1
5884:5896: 1.79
